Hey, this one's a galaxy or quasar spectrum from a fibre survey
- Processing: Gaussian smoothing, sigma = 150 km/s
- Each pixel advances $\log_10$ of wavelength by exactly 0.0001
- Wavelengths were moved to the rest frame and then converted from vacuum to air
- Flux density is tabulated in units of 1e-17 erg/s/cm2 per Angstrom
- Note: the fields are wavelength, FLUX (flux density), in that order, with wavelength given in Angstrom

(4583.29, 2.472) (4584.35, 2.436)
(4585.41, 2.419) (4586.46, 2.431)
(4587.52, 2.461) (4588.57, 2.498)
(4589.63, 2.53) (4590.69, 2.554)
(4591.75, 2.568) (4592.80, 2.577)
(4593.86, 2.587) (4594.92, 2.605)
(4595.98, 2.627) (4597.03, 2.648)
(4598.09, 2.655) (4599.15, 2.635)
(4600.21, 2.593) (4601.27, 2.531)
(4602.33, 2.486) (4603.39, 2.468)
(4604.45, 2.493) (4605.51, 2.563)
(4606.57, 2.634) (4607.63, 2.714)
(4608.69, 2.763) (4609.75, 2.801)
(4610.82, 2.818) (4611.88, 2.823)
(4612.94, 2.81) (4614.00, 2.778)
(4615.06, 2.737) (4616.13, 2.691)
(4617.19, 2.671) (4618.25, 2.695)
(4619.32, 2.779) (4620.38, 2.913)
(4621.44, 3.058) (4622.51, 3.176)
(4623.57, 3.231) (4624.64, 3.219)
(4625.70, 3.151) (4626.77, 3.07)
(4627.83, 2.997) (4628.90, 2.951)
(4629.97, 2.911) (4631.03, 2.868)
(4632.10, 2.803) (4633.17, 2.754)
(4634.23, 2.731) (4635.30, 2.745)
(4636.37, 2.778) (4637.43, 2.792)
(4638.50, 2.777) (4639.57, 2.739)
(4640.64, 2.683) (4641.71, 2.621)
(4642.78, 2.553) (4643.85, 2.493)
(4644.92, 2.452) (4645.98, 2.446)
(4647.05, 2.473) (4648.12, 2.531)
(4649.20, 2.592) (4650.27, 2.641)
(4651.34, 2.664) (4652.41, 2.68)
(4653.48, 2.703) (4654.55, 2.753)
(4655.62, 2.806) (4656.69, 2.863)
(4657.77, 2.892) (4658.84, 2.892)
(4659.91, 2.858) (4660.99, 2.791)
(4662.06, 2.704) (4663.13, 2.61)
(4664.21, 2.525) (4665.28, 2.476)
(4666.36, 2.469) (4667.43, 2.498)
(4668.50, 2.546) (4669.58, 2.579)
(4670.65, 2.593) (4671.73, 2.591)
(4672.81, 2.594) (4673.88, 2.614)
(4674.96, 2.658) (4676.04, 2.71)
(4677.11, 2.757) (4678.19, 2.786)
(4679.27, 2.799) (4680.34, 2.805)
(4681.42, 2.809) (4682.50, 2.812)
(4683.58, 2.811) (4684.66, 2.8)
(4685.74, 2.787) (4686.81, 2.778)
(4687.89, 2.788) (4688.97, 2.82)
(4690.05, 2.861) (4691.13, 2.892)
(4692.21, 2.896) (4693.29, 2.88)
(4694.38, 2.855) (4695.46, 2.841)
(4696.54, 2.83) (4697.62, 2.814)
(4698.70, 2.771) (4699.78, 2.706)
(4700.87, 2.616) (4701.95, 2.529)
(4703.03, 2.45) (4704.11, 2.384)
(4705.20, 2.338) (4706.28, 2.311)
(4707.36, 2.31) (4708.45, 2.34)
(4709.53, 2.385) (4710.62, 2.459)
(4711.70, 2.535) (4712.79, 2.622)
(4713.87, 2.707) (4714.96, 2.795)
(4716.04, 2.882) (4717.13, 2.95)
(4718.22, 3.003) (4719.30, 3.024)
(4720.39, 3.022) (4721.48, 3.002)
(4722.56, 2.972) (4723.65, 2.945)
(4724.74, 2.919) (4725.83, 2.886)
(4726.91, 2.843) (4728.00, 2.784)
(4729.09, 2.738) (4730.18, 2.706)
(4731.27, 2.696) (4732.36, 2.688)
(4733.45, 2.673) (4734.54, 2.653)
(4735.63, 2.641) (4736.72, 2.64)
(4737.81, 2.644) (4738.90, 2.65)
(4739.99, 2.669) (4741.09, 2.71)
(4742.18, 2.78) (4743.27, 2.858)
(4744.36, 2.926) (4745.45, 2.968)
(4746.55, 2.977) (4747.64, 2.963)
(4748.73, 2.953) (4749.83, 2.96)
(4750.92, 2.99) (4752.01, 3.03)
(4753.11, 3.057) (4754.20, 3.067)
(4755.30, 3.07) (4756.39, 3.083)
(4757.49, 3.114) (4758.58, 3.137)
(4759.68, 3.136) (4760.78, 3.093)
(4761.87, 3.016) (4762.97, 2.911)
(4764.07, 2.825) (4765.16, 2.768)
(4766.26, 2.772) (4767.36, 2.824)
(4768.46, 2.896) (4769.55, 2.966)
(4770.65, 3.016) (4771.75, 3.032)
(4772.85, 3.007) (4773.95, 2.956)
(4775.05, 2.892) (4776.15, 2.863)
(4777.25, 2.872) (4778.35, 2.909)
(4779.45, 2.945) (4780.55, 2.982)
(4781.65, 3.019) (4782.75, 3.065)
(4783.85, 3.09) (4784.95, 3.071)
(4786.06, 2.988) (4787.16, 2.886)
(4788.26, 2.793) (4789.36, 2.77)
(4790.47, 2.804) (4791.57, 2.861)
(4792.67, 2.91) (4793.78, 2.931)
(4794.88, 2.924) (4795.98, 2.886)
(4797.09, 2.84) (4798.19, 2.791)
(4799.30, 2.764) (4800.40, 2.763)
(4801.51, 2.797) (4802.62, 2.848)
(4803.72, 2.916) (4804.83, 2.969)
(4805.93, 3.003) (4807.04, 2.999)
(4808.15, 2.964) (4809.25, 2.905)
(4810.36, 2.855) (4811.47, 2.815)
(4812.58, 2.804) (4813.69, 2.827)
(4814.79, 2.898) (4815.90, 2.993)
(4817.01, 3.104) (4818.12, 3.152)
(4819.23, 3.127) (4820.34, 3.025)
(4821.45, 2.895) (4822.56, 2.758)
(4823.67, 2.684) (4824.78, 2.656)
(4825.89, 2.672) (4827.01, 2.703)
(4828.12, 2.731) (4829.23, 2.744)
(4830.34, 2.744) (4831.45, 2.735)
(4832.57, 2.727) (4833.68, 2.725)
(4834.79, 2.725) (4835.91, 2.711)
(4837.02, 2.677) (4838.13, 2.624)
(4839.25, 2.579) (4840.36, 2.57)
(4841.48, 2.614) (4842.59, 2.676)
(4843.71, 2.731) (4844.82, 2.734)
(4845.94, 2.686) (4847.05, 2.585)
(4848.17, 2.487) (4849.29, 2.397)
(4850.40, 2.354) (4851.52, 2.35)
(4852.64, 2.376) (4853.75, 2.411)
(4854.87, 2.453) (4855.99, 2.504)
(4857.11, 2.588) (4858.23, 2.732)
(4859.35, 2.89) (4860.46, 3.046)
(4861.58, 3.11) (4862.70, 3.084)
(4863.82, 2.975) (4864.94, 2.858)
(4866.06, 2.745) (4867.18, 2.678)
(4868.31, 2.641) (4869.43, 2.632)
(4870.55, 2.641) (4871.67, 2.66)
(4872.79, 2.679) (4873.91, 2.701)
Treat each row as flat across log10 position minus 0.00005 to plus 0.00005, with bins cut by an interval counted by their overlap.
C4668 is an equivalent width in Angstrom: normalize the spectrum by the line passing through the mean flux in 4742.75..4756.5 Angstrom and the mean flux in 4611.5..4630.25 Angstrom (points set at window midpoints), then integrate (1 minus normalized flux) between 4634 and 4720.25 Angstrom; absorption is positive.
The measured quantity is 7.9 Angstrom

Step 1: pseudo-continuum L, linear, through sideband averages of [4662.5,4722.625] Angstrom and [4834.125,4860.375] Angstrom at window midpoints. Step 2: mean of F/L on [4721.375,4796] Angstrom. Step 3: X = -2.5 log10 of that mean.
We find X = -0.10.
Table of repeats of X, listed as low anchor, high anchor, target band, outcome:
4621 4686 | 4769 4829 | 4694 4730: 0.04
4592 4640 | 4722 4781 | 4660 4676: 0.09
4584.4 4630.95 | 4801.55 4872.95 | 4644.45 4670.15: 0.04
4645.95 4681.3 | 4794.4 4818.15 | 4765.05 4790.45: -0.03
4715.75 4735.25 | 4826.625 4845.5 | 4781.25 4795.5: -0.07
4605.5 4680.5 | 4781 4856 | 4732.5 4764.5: -0.05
